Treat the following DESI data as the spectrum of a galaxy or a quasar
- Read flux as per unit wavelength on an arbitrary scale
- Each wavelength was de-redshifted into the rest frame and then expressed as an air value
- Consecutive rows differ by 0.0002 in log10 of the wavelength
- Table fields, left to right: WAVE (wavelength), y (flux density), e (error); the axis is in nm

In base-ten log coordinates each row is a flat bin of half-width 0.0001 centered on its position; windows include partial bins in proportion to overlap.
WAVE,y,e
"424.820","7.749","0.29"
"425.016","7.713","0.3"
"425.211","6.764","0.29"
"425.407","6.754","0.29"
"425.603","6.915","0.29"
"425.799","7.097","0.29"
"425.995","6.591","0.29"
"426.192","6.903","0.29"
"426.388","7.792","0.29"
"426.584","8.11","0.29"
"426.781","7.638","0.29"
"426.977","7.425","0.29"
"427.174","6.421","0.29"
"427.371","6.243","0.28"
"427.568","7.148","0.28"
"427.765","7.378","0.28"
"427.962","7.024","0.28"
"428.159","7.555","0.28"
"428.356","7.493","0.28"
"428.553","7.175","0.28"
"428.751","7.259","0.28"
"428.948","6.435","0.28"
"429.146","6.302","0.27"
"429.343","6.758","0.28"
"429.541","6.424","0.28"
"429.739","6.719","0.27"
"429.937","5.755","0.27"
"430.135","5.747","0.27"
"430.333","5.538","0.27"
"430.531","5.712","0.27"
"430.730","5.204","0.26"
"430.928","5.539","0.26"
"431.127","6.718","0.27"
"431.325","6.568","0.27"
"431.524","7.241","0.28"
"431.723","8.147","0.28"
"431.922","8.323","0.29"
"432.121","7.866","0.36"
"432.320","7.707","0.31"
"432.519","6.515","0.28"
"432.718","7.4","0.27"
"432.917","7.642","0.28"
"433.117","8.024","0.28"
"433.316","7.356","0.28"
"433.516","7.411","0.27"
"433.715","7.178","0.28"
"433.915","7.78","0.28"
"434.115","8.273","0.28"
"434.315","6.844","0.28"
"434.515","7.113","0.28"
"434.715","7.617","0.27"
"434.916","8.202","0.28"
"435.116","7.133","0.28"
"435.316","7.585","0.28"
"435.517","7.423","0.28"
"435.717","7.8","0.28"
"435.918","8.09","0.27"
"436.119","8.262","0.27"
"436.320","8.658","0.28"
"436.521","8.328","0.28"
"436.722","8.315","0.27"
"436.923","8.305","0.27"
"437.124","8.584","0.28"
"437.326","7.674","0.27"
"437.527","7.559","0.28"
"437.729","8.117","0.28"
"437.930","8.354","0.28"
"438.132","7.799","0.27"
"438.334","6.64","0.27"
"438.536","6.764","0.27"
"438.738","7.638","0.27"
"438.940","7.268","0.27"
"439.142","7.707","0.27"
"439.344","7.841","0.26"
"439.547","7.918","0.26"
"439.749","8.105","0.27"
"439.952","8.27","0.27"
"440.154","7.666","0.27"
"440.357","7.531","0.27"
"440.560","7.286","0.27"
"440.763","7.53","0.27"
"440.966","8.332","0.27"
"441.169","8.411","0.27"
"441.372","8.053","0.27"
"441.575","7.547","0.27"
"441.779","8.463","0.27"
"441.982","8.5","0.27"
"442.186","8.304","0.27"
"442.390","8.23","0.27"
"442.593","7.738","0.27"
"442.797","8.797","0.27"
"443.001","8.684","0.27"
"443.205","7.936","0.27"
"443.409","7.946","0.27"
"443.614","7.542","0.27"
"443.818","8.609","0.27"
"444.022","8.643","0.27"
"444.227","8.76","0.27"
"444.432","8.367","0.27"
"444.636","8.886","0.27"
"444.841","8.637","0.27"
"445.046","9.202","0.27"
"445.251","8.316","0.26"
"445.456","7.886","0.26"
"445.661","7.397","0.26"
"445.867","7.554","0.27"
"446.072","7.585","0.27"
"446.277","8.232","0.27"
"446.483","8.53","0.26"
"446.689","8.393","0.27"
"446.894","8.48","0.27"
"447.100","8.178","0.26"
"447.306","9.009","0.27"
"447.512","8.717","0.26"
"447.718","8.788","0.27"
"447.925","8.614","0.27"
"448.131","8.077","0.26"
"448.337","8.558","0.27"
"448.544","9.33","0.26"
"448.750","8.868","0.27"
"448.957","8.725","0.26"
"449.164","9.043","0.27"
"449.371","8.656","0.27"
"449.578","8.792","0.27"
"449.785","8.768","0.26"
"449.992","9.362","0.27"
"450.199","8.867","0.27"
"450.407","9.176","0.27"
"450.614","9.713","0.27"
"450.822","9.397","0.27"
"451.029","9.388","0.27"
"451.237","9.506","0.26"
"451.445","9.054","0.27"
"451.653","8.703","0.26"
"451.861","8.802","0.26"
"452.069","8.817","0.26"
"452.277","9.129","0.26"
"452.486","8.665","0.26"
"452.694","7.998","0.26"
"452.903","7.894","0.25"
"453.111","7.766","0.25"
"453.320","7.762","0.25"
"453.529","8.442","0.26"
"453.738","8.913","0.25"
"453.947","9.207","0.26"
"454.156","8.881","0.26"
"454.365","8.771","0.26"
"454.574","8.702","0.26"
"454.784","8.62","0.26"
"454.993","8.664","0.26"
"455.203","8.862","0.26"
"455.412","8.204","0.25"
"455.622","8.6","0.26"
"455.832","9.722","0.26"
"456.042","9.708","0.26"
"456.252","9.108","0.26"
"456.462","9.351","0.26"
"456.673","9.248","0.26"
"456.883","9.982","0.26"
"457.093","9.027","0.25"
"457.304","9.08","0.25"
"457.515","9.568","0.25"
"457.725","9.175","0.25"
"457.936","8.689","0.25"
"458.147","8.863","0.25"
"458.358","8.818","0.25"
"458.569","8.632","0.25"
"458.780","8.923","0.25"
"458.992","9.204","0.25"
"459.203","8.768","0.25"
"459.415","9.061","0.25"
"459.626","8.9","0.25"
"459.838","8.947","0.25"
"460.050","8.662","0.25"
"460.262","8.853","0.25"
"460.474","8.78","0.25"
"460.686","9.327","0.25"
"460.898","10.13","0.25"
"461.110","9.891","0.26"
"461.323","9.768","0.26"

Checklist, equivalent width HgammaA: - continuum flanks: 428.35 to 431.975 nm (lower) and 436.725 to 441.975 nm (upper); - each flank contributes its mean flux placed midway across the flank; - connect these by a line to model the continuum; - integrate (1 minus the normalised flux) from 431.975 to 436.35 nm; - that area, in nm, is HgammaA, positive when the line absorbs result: -0.32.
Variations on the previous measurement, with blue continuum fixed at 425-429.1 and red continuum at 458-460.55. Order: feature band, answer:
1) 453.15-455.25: -0.015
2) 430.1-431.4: 0.260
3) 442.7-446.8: -0.112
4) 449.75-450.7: -0.094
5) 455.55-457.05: -0.119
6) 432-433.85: -0.010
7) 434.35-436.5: -0.060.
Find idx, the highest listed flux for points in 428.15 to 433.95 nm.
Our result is 8.323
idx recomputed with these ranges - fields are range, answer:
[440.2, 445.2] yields 9.202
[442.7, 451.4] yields 9.713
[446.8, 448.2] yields 9.009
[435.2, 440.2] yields 8.658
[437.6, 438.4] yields 8.354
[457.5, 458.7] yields 9.568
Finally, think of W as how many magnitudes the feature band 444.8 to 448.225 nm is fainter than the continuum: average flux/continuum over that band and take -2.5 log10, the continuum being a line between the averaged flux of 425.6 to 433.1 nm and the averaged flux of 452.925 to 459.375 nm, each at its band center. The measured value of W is -0.02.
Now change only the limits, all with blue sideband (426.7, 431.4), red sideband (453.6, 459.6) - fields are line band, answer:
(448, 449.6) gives -0.05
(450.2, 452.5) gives -0.07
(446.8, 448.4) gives -0.04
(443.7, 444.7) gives -0.09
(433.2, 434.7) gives -0.06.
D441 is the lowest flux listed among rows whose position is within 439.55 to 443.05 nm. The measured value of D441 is 7.286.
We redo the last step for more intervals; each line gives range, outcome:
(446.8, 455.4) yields 7.762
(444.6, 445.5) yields 7.886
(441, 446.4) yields 7.397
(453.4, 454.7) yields 8.442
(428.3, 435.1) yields 5.204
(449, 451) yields 8.656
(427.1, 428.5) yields 6.243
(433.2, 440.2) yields 6.64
